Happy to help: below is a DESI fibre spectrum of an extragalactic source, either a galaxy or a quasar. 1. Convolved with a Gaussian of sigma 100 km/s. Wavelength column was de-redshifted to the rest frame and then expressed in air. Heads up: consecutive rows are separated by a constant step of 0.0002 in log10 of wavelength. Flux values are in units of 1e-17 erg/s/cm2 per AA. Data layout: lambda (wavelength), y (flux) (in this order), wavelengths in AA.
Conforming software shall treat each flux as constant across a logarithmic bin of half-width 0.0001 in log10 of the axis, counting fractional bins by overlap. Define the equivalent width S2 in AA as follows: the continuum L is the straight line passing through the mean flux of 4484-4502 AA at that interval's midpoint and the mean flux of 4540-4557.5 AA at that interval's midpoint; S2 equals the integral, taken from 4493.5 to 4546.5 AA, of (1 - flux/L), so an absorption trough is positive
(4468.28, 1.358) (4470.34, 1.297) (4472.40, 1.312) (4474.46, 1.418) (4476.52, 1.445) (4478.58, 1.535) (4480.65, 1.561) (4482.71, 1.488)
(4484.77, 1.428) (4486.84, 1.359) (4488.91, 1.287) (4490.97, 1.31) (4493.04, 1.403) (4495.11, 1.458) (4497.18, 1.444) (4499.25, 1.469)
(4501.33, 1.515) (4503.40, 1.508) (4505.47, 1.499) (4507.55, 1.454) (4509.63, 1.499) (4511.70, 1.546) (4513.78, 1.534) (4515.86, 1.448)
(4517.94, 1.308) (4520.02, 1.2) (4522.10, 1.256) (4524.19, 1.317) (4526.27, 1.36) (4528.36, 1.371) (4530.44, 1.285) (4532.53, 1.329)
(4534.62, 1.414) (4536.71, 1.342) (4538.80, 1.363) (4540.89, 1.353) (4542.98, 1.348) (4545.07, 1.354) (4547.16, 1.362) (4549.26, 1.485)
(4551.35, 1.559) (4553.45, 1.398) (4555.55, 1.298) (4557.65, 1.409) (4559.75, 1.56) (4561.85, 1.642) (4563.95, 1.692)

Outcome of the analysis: 0.1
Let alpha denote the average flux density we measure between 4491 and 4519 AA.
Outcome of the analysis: 1.46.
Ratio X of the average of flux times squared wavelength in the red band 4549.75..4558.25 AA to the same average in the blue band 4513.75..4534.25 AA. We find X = 1.08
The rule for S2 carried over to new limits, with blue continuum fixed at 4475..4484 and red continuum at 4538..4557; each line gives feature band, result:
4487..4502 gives 0.7 AA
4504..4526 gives 0.6 AA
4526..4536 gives 0.5 AA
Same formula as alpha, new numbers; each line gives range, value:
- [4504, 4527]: 1.4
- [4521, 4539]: 1.34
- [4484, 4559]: 1.4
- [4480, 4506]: 1.44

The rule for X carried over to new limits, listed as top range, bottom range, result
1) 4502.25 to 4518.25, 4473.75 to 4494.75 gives 1.05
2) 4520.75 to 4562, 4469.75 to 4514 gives 0.98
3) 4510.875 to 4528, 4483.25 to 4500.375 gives 0.99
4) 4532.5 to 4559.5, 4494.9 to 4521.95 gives 0.98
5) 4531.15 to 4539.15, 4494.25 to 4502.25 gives 0.94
